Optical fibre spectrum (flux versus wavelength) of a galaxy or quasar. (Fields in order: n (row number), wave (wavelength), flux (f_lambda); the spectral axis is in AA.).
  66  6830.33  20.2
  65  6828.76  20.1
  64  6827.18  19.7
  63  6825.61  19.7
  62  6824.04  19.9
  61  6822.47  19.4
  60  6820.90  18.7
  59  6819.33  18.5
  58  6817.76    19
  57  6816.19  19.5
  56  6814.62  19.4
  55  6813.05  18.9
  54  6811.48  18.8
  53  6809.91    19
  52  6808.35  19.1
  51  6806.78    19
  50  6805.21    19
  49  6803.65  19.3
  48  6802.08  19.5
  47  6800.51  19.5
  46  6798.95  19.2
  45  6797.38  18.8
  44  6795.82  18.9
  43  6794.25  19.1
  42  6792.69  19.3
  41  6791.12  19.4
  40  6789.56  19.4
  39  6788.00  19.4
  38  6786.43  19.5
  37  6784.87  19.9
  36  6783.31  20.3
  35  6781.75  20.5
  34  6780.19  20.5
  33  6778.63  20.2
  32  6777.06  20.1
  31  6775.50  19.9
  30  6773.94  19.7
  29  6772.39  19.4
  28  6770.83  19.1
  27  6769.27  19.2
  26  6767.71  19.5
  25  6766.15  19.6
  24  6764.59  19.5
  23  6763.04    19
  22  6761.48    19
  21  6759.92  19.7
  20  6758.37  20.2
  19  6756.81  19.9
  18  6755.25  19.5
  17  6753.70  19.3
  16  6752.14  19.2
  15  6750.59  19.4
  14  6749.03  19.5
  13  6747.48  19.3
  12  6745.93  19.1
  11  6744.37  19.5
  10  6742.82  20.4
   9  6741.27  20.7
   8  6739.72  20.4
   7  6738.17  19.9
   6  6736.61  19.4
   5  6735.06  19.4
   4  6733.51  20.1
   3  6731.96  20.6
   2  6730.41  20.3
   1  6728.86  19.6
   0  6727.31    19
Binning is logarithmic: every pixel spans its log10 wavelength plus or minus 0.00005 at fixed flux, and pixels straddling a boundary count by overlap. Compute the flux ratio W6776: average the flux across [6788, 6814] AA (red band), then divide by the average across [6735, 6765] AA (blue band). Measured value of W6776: 1.0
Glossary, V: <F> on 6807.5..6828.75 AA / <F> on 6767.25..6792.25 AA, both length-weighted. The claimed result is 1.0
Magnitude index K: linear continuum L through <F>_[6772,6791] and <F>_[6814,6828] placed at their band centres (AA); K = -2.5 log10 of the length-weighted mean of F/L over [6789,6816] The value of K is 0.02 mag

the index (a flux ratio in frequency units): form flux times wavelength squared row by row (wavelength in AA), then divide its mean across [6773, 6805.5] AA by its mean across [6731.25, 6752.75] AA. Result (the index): 1.00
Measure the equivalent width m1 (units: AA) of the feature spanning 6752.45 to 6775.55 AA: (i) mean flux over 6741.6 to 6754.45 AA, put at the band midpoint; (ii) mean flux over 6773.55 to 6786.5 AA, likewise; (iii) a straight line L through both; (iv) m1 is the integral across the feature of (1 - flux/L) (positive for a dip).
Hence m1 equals 0.4 AA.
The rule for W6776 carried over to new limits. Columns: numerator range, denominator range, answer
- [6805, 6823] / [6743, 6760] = 0.97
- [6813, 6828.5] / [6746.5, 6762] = 0.99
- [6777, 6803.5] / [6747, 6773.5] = 1.01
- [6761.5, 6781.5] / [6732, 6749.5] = 0.99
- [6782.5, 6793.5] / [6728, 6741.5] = 0.98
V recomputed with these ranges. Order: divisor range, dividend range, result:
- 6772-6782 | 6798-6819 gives 0.96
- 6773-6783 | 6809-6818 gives 0.95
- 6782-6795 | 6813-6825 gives 0.98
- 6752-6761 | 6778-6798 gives 1.00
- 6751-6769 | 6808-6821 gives 0.98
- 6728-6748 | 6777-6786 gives 1.02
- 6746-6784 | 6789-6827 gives 0.98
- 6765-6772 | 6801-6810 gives 0.99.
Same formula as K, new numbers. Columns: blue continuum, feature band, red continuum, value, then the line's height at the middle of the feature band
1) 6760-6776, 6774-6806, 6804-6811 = -0.02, 19.2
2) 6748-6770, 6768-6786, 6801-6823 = -0.03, 19.3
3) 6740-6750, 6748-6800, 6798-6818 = 0.00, 19.5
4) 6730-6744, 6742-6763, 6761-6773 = 0.01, 19.7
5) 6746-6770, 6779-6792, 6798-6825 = -0.03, 19.3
